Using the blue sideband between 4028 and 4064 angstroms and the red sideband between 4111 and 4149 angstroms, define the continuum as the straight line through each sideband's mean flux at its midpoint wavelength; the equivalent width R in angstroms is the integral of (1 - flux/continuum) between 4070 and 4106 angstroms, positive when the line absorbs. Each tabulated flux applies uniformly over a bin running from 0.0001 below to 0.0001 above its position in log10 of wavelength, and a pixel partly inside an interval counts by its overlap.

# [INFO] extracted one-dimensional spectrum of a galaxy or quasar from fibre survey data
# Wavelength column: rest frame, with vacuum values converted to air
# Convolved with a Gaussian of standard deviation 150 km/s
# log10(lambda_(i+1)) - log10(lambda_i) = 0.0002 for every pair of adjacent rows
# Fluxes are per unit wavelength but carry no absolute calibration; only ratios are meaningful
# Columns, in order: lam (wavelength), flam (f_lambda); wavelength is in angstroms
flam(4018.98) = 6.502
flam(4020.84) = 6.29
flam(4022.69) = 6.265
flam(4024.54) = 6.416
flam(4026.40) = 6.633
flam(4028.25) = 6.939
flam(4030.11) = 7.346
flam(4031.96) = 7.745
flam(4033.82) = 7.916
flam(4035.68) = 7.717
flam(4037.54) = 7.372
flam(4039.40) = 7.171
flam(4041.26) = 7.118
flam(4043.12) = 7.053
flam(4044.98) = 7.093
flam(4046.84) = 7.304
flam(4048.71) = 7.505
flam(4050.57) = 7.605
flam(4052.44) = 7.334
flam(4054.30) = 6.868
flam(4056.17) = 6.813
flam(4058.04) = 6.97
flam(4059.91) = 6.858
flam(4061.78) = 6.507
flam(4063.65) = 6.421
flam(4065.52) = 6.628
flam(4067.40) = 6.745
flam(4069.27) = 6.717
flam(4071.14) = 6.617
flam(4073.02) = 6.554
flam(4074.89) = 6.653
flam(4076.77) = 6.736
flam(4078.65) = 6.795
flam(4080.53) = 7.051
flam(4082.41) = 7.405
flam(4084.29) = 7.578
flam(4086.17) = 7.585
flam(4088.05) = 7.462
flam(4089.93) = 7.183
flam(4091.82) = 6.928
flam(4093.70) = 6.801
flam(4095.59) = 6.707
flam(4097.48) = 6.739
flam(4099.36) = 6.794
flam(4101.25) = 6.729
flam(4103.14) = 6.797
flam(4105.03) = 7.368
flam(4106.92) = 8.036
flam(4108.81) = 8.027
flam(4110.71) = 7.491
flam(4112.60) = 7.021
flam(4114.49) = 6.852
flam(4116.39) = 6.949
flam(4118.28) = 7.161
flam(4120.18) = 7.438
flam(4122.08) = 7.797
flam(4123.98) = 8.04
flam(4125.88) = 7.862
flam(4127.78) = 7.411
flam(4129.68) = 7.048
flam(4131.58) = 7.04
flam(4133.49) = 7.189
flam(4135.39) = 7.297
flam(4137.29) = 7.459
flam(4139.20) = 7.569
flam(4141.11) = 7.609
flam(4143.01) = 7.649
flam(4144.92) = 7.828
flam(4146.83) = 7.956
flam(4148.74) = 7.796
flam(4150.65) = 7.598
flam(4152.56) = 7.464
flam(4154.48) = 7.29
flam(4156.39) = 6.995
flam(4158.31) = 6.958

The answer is 1.7 angstroms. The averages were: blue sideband 7.2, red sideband 7.44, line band 6.97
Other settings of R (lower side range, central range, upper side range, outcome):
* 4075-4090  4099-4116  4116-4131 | 0.3 angstroms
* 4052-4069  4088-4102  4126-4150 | 0.4 angstroms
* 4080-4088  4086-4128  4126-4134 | 0.4 angstroms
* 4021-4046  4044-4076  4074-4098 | 0.9 angstroms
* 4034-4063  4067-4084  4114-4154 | 1.0 angstroms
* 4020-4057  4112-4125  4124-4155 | 0.2 angstroms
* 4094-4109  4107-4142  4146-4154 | -0.3 angstroms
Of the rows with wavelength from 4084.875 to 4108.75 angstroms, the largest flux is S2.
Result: 8.036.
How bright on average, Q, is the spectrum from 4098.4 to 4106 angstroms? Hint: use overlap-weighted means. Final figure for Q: 6.93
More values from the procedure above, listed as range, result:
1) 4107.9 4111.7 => 7.74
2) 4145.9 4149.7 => 7.88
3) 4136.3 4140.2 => 7.51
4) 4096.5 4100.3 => 6.77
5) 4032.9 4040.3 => 7.54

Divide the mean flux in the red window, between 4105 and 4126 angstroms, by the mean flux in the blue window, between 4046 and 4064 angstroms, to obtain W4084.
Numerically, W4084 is 1.1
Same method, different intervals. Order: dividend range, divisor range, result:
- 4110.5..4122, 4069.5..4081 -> 1.07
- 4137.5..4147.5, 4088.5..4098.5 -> 1.11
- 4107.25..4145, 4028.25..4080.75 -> 1.06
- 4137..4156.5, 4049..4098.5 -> 1.09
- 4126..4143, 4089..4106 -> 1.07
